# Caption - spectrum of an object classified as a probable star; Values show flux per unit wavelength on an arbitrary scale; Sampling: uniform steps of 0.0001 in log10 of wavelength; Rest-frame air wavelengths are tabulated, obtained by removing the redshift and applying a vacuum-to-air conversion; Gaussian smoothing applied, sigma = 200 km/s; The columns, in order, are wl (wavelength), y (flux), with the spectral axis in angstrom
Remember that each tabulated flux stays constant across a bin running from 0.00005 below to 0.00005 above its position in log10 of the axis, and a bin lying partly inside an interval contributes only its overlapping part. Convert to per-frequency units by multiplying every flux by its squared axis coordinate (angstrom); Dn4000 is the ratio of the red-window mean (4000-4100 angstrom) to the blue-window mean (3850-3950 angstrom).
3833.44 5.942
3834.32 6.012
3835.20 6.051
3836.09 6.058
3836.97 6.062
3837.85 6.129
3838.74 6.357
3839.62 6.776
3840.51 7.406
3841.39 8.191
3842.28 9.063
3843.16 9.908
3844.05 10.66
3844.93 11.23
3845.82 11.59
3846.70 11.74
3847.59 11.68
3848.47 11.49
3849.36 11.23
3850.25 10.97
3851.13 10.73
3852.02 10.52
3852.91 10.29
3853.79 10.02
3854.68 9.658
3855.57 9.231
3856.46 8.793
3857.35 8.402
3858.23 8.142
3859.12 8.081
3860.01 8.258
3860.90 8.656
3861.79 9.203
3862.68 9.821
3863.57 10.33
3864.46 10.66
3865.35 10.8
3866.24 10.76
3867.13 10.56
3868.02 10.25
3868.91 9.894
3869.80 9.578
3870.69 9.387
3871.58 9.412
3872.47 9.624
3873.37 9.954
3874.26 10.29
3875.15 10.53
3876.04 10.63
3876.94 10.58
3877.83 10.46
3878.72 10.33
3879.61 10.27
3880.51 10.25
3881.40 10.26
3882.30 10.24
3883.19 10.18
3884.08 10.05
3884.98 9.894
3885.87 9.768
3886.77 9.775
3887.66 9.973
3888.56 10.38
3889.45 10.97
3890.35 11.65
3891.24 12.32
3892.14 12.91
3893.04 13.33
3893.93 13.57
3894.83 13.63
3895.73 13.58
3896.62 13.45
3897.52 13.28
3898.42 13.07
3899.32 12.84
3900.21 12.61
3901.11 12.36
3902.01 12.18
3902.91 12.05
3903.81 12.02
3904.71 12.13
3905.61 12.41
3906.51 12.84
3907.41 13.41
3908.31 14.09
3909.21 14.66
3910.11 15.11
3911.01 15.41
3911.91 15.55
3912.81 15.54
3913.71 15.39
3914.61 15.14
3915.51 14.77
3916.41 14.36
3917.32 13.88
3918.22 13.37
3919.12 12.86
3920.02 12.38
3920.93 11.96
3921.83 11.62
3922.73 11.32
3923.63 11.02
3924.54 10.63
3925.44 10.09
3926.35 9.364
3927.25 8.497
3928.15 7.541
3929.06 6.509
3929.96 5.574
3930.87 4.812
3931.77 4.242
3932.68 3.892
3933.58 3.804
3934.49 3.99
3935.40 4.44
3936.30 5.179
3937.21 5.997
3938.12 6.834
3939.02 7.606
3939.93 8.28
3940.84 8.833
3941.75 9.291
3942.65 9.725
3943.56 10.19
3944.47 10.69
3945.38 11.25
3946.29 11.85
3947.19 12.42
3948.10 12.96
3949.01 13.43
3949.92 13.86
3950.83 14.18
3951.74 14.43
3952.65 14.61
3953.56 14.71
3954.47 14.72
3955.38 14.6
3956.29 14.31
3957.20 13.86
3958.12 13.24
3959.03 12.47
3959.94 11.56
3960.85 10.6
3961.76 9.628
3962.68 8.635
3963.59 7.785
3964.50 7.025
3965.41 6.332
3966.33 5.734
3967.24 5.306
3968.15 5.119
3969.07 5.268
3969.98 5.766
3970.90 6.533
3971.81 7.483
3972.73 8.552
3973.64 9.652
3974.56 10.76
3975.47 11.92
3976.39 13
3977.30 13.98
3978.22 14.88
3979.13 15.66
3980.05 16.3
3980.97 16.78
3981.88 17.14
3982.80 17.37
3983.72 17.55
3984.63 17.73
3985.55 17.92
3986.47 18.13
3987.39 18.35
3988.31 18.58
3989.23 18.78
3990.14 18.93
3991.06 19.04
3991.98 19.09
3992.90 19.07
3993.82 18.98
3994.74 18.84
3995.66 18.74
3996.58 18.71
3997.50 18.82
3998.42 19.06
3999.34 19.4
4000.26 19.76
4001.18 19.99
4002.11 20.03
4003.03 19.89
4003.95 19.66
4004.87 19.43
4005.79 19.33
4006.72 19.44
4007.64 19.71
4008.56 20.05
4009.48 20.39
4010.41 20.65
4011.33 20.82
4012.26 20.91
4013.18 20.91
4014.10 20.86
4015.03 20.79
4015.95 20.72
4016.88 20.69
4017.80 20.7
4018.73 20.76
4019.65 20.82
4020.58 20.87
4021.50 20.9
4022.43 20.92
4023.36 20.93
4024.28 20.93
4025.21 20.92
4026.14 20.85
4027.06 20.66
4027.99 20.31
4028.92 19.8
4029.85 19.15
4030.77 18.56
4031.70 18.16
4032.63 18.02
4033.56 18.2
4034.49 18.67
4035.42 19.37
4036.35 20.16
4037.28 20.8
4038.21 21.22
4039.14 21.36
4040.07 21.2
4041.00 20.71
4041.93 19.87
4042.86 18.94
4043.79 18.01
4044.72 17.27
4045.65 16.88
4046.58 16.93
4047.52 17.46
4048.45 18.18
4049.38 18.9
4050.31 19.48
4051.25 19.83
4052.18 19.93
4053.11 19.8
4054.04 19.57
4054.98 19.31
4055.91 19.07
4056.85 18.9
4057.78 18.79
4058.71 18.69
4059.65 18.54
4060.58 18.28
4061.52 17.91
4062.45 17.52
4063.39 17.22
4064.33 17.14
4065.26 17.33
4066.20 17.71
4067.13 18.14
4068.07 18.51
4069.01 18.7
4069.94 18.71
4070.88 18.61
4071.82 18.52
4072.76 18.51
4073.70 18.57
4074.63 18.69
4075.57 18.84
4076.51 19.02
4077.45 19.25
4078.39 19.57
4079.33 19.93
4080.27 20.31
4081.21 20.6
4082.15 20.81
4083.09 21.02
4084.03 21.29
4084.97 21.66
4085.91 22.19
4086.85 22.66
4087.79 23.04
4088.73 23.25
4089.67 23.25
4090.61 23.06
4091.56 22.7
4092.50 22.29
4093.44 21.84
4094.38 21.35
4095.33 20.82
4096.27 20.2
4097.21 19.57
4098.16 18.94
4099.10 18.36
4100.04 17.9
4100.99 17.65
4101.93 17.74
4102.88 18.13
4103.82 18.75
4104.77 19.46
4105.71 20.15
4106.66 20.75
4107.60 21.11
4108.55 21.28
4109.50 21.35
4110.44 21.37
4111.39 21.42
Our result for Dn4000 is 2.01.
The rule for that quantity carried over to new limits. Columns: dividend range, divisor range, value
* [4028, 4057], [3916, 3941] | 2.39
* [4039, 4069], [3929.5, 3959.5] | 1.96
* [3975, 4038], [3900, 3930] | 1.61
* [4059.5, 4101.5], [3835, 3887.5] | 2.29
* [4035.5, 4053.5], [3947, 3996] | 1.50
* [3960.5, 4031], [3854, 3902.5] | 1.67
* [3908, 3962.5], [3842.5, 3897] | 1.09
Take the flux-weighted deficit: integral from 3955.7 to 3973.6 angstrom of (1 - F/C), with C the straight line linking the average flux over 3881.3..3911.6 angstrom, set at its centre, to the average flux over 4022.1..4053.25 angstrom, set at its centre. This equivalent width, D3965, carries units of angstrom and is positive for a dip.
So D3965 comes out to 7.9 angstrom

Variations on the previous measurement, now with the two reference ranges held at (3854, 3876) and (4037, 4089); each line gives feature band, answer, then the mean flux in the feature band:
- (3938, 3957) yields 2.4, 12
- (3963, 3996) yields 4.0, 13.5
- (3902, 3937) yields 3.8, 10.8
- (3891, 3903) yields -1.9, 13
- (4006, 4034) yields -4.9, 20.2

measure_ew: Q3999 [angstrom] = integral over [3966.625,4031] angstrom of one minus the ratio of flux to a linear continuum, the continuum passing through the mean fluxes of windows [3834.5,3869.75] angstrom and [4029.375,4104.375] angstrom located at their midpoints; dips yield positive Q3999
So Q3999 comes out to -4.5 angstrom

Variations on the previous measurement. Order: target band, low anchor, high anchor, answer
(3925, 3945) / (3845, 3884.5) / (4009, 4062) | 9.9 angstrom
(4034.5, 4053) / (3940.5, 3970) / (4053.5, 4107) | -2.4 angstrom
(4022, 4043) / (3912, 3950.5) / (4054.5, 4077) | -4.8 angstrom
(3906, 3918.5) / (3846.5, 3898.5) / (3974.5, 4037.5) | -1.4 angstrom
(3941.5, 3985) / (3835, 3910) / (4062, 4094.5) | 9.0 angstrom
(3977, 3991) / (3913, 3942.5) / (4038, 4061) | -3.6 angstrom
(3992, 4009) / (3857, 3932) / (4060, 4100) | -3.4 angstrom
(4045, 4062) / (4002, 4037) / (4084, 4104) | 1.4 angstrom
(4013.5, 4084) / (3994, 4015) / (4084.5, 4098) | 5.0 angstrom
